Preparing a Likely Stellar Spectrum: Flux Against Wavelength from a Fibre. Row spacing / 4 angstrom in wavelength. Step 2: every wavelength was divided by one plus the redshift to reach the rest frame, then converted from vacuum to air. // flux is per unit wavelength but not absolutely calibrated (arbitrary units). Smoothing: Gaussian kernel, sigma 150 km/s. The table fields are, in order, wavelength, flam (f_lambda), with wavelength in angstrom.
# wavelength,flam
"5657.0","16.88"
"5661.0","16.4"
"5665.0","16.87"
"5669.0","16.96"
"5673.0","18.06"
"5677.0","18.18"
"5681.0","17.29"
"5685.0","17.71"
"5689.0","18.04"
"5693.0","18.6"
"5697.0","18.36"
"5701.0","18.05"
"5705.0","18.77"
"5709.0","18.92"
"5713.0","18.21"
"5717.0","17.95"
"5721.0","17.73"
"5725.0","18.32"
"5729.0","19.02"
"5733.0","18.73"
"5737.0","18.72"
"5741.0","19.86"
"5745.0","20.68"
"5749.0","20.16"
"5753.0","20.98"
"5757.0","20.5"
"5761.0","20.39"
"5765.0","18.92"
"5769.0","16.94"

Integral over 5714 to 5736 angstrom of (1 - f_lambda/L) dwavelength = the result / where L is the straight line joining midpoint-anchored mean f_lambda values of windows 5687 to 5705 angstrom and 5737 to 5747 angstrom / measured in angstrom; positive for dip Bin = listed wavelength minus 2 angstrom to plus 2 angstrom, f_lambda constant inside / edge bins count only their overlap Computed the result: 1.1 angstrom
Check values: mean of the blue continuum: 18.3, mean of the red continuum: 20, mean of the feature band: 18.4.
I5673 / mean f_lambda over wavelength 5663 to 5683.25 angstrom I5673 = 17.5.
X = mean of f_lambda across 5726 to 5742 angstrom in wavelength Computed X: 19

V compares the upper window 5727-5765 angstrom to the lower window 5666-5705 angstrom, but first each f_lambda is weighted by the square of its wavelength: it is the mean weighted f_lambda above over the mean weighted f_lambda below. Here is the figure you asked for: 1.13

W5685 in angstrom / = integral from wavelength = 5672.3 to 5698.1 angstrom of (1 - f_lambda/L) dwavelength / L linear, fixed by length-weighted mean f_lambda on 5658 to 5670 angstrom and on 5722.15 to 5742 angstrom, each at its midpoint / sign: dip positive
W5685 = -0.9 angstrom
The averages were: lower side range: 16.7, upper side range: 18.8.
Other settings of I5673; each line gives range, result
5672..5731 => 18.2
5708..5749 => 18.9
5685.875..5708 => 18.4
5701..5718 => 18.4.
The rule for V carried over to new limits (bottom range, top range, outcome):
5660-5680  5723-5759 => 1.16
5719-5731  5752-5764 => 1.13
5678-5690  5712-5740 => 1.06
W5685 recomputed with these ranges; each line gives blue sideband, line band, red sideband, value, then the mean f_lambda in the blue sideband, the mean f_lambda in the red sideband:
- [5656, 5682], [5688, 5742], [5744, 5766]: 1.07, 17.2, 20.3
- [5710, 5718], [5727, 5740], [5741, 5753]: 0.41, 18.2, 20.4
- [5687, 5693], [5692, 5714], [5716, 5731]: -0.30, 18.2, 18.3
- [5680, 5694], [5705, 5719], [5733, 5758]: 0.28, 17.9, 20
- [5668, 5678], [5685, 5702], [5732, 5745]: 0.05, 17.8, 19.4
